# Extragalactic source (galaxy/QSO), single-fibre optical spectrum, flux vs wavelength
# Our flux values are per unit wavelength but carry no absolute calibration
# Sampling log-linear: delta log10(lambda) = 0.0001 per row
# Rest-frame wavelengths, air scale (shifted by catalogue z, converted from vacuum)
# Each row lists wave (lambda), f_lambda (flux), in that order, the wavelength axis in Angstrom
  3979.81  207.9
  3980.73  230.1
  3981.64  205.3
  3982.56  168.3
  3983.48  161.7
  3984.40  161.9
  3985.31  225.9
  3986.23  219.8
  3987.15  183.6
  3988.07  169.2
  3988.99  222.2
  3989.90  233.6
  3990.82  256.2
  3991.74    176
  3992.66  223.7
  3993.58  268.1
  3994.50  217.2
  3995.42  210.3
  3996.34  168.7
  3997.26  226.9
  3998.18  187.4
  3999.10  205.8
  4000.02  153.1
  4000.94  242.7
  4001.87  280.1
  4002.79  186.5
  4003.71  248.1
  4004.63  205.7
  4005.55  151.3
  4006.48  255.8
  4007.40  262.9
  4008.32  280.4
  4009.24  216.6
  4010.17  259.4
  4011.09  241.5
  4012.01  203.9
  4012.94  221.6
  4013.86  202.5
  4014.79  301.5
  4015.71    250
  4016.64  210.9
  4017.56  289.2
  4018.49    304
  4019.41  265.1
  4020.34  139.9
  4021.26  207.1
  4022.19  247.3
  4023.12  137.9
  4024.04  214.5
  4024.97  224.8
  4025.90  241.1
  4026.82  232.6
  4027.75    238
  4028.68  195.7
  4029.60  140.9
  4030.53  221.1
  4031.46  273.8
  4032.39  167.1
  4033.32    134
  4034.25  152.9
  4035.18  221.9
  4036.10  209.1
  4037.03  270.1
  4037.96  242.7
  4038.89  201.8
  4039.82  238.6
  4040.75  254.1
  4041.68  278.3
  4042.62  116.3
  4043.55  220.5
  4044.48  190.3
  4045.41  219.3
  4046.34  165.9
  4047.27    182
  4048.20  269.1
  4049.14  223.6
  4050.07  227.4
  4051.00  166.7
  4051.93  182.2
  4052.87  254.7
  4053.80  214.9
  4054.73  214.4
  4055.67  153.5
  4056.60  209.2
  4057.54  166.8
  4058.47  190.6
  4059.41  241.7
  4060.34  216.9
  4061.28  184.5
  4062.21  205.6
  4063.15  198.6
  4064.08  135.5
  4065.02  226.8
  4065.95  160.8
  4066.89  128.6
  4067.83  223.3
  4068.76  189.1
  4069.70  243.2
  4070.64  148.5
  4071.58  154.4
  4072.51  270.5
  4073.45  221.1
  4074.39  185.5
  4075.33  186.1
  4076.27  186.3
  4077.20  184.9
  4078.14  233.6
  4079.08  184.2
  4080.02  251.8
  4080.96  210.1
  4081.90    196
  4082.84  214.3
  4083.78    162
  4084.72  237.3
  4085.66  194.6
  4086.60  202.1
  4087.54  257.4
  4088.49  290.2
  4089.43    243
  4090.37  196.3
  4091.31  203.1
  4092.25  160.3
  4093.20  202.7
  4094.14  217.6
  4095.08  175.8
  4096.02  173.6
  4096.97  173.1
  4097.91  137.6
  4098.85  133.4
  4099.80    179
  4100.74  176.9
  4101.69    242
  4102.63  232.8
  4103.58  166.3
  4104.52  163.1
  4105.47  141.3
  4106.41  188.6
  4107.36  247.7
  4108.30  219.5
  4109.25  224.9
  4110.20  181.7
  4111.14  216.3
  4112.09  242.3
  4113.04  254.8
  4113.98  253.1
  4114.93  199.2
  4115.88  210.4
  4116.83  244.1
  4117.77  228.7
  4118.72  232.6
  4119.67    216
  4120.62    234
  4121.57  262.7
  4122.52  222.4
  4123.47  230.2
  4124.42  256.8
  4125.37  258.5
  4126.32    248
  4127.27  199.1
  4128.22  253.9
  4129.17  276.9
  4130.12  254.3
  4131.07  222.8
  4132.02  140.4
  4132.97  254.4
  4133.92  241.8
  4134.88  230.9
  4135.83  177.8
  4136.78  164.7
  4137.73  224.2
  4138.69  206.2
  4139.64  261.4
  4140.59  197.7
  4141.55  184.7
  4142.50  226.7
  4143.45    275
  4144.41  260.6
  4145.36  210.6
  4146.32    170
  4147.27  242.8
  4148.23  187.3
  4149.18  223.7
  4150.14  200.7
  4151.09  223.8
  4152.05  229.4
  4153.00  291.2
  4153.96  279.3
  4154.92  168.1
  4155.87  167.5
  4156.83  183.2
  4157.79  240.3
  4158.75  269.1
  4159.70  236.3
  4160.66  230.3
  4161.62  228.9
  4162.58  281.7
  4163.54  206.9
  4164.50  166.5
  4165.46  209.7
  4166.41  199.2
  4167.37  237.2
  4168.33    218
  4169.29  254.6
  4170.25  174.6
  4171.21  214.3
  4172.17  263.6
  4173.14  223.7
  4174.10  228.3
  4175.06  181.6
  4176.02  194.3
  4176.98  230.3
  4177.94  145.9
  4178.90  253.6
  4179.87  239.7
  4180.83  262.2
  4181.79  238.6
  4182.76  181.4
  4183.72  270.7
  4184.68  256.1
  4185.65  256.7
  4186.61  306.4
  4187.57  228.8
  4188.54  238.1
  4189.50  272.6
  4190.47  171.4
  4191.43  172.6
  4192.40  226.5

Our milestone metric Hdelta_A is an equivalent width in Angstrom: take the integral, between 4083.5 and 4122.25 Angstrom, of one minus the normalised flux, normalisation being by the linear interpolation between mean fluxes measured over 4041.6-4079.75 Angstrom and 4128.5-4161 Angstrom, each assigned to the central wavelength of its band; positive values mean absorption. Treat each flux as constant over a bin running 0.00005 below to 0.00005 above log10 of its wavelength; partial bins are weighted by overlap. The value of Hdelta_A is 0.4 Angstrom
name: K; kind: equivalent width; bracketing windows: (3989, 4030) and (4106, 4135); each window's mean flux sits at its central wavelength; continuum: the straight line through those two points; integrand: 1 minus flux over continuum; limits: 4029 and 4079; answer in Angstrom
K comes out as 5.44 Angstrom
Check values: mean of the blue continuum 223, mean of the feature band 202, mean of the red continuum 231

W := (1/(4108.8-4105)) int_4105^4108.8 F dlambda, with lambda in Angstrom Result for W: 200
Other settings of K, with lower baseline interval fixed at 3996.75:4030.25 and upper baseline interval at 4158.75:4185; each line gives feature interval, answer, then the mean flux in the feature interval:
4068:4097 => 2.4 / 205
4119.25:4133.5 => -0.7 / 236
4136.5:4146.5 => 0.2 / 219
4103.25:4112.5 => 1.0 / 199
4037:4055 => 0.7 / 215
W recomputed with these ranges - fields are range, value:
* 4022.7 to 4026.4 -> 206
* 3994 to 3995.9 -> 214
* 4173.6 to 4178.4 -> 197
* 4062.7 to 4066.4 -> 181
